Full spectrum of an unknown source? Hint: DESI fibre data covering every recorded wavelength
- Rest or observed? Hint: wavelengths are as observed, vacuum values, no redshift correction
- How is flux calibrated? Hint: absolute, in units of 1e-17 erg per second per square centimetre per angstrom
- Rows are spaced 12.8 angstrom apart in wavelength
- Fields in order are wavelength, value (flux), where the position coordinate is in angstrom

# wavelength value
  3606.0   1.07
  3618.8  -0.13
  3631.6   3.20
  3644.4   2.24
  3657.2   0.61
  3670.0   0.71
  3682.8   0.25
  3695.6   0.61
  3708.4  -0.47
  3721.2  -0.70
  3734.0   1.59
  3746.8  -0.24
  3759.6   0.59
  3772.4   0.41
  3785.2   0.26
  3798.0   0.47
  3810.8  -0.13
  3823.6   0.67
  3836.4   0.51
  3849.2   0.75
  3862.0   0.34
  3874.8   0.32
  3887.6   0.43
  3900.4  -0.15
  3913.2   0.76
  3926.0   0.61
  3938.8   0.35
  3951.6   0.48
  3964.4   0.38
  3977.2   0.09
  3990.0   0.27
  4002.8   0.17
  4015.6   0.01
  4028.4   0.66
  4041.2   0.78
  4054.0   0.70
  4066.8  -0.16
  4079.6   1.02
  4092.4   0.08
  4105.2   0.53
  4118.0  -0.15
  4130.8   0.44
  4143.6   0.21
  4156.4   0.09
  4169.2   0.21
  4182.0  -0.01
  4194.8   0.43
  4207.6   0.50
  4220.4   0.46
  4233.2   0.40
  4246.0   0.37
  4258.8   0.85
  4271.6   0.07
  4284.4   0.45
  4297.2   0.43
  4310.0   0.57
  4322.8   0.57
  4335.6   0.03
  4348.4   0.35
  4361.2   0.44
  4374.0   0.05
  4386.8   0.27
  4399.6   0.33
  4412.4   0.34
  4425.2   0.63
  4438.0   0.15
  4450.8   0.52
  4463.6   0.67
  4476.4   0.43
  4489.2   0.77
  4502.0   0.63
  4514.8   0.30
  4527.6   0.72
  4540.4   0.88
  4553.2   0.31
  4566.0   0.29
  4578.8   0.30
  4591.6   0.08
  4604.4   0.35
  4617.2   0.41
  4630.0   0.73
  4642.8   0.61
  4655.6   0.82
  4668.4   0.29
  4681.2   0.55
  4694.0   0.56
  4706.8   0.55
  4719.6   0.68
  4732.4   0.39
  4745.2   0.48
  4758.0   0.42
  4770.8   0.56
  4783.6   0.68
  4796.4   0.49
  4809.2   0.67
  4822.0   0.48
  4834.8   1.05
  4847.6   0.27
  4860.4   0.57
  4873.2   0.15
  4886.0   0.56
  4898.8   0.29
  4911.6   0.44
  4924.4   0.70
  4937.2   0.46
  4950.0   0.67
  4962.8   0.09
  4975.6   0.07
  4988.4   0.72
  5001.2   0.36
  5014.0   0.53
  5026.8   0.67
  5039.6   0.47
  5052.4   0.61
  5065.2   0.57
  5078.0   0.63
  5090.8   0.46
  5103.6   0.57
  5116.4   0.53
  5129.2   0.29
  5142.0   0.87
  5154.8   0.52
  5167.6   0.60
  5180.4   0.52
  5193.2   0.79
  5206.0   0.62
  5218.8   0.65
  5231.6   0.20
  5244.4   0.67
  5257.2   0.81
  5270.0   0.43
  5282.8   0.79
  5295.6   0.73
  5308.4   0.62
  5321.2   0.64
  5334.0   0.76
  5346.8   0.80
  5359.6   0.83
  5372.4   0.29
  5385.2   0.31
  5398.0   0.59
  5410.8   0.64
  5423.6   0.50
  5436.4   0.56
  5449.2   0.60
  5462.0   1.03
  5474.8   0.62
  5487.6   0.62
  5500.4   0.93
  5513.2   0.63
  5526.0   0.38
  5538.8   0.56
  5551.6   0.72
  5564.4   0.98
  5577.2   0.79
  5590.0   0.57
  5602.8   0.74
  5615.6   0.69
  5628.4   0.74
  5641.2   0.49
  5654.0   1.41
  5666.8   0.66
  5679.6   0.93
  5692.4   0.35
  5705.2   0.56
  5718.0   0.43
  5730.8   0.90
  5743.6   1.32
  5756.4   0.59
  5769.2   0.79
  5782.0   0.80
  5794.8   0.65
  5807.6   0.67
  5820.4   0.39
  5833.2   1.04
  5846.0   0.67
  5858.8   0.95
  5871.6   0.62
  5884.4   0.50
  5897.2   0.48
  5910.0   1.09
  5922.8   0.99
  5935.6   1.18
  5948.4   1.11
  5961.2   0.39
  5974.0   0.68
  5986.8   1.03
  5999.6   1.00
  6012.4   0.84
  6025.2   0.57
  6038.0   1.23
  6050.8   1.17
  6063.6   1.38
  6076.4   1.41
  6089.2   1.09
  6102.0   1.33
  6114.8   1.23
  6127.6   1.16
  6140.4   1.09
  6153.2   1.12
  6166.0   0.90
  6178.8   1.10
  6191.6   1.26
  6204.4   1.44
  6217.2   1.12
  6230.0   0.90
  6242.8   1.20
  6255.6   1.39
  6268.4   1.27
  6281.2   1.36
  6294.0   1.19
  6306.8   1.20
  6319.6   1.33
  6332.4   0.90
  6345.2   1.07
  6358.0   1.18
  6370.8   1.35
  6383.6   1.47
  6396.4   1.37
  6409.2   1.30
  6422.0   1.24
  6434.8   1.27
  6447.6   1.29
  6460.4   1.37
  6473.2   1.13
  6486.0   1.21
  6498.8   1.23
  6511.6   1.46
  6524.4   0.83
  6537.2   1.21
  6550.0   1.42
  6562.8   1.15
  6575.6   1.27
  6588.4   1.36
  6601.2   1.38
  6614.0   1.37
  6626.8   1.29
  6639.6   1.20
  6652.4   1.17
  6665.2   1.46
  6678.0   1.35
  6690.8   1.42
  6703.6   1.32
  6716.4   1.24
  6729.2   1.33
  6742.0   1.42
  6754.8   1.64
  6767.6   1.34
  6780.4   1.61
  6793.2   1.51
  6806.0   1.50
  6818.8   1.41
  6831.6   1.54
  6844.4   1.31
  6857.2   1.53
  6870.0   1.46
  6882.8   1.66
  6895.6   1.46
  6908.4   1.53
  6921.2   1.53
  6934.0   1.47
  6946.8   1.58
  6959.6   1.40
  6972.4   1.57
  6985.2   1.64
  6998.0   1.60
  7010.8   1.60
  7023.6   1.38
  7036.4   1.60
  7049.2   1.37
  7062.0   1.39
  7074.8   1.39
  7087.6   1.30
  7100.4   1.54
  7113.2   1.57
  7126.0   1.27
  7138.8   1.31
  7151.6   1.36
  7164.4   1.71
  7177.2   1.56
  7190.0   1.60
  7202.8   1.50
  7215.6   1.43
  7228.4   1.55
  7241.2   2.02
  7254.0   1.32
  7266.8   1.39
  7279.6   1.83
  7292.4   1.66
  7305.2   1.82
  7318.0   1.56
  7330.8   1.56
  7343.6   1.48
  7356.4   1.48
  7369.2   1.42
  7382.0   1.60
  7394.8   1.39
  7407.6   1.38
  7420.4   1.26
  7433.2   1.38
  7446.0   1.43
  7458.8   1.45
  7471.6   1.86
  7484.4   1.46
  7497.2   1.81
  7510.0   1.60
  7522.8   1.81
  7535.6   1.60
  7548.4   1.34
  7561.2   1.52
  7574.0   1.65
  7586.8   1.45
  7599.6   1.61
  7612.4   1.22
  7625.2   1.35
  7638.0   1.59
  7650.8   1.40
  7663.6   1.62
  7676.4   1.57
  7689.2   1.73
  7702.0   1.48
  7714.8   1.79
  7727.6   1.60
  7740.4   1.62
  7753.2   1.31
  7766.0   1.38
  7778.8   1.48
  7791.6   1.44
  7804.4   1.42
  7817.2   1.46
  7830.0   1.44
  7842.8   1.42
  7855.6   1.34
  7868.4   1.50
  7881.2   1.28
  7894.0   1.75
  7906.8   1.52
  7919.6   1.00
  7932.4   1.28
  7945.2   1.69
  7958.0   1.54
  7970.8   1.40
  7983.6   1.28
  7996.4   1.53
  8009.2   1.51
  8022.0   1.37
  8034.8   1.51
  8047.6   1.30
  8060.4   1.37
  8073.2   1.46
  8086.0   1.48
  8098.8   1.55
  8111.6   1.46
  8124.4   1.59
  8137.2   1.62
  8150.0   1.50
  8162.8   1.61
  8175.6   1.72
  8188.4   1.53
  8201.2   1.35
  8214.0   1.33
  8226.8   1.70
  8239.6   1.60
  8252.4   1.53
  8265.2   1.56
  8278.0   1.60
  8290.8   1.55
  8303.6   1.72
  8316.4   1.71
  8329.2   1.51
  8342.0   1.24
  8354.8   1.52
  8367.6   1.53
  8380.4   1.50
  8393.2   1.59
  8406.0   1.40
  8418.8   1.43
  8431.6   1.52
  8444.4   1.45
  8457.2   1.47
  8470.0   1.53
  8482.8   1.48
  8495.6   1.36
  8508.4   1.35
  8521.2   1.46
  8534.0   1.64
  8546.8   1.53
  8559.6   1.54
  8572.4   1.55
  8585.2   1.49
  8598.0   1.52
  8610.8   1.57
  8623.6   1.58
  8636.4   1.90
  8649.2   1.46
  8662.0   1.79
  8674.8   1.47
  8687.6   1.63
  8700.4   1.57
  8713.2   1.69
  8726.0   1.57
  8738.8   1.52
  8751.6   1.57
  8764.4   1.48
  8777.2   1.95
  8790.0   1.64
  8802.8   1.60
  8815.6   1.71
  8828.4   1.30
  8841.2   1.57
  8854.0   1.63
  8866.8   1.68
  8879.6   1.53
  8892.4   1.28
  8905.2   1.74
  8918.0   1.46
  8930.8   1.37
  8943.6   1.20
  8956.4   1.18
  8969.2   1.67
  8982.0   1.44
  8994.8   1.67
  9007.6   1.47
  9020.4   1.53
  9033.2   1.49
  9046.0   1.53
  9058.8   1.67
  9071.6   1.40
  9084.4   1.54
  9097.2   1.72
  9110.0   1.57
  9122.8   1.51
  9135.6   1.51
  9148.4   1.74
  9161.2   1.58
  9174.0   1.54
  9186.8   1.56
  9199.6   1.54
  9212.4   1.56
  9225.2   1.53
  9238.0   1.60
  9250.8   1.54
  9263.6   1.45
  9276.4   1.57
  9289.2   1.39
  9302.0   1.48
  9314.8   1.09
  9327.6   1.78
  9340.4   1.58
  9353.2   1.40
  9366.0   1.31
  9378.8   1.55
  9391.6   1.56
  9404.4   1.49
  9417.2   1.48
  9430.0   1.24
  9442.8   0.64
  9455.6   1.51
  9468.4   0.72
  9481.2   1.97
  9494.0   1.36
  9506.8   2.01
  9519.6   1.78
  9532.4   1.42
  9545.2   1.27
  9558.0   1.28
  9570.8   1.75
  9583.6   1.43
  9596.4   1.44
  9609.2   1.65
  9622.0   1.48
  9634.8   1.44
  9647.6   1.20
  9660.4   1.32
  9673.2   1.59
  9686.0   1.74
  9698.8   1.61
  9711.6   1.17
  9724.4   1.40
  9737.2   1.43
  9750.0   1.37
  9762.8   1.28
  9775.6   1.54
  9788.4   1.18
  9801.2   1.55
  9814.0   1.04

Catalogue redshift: 0.517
